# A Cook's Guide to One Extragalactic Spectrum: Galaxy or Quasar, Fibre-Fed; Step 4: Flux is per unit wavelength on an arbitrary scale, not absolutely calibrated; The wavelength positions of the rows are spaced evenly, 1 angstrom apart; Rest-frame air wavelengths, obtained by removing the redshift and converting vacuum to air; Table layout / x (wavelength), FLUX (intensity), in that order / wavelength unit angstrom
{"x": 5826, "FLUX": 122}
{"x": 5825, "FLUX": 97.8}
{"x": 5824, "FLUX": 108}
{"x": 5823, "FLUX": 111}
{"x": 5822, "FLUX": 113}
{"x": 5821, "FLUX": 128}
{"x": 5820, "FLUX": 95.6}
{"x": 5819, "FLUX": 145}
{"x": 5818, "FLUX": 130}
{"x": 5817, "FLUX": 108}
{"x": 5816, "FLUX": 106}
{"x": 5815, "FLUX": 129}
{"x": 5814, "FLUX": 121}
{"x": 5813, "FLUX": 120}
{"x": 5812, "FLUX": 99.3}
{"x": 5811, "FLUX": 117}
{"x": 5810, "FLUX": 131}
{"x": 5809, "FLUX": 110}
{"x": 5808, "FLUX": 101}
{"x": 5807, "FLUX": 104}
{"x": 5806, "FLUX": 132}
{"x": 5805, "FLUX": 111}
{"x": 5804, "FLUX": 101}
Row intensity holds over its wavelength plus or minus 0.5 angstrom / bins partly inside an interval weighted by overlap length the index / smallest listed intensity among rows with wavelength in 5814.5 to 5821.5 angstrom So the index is 95.6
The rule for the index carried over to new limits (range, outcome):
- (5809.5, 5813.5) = 99.3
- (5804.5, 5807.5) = 104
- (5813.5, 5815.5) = 121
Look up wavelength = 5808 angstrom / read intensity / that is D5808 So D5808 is 101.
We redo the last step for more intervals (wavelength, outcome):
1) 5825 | 97.8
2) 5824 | 108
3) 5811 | 117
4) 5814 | 121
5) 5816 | 106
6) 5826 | 122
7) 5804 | 101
